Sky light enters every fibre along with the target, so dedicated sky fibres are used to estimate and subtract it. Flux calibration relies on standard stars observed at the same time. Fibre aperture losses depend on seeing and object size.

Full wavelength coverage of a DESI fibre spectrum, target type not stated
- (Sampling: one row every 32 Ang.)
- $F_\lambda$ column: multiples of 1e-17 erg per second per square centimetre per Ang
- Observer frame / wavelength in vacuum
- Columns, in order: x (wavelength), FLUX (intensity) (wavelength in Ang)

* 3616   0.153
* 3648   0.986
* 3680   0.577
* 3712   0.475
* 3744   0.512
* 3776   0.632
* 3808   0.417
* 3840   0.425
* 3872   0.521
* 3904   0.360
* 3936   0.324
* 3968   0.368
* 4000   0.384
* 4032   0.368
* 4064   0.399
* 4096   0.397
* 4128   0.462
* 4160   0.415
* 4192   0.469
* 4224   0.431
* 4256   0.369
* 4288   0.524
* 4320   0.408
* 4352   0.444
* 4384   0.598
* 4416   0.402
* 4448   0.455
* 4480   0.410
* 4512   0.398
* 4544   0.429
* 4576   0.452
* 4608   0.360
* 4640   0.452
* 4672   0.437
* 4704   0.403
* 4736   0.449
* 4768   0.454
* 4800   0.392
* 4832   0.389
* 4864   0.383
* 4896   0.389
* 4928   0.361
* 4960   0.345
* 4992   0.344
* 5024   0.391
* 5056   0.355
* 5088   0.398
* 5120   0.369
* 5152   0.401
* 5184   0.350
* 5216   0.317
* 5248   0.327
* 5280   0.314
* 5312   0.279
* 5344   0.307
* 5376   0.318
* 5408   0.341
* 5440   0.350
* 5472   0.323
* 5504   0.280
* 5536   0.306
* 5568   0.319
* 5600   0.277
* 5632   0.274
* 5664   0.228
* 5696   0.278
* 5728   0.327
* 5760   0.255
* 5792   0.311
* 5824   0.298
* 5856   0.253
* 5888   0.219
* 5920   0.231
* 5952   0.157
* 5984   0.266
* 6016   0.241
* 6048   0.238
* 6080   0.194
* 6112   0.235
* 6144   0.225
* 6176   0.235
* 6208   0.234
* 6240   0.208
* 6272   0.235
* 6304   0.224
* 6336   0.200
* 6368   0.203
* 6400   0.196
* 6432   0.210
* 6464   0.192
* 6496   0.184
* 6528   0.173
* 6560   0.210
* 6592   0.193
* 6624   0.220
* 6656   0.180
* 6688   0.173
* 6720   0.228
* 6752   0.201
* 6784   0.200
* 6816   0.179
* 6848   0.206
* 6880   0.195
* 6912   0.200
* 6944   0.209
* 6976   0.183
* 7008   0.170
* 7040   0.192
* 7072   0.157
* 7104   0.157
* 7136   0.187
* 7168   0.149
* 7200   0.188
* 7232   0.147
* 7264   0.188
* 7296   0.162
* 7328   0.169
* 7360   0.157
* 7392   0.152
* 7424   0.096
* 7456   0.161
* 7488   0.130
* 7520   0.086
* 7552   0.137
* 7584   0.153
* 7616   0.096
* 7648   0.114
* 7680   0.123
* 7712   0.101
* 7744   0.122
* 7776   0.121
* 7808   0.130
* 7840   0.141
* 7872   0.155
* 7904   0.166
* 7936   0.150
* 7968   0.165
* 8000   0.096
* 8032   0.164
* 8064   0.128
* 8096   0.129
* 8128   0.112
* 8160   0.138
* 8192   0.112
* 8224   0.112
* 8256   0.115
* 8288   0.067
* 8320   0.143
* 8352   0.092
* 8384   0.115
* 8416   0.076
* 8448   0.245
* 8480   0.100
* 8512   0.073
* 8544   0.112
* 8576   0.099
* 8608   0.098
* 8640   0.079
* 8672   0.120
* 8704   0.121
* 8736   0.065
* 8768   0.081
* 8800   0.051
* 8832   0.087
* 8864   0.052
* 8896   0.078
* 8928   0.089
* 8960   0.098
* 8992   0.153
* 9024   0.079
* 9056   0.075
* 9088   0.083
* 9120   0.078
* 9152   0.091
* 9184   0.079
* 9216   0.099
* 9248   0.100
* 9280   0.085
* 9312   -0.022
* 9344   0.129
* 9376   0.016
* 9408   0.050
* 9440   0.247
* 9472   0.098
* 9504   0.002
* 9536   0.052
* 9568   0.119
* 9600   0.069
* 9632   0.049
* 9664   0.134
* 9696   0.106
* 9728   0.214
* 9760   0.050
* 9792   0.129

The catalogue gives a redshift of 0.04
